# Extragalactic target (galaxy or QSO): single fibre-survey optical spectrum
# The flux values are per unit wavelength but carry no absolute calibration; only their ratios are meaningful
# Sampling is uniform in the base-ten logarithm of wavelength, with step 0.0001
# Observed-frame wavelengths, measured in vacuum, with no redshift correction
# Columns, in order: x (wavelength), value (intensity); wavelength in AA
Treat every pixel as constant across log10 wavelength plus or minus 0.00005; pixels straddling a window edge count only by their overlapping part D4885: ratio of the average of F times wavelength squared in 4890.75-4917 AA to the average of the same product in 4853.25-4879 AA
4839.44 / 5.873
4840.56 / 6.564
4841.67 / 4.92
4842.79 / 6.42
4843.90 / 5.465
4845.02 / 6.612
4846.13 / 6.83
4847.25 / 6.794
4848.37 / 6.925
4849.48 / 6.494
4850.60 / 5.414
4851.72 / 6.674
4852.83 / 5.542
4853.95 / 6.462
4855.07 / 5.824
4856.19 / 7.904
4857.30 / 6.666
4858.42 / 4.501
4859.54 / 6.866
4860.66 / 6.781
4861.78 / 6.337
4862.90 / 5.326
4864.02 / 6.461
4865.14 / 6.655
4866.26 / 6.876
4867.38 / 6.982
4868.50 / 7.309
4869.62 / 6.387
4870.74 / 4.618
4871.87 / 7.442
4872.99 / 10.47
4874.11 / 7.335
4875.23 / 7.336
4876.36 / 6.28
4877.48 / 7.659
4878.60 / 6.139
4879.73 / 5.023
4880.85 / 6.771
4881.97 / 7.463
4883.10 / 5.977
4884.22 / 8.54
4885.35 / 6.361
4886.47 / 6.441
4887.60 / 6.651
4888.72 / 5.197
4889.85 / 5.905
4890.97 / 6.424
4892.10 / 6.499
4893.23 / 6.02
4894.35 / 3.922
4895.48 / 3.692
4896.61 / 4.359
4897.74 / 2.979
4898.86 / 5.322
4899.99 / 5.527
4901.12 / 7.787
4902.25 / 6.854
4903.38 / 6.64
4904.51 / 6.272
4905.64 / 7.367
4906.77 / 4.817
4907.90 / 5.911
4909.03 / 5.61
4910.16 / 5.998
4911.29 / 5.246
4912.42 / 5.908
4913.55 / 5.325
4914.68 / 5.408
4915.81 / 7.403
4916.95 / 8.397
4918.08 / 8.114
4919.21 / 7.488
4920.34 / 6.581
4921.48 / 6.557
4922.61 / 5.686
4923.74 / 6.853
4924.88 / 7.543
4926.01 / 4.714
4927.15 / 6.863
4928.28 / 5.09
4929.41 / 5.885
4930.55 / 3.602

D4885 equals 0.87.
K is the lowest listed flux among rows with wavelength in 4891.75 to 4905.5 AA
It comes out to 2.979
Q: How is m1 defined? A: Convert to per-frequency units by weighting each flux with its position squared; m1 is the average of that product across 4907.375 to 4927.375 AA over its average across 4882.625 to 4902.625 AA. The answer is 1.12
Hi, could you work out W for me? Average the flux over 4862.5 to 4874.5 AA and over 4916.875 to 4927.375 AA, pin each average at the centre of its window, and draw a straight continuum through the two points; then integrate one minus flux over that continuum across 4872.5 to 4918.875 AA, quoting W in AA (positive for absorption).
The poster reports 4.0 AA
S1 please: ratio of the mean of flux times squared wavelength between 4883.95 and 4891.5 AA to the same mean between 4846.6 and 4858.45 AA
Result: 1.0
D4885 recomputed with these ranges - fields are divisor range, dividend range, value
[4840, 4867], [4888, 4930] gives 0.97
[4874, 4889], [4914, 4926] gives 1.05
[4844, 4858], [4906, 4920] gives 1.00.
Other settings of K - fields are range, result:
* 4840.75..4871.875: 4.501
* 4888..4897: 3.692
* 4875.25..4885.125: 5.023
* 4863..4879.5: 4.618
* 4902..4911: 4.817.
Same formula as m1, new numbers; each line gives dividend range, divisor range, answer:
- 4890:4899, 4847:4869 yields 0.78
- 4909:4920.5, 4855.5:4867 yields 1.04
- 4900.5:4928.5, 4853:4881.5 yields 0.99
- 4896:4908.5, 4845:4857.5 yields 0.91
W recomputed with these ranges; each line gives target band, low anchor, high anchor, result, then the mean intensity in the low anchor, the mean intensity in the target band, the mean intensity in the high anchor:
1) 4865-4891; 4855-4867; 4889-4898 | -4.9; 6.41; 6.77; 5.05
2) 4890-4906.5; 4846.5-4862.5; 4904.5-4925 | 1.9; 6.36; 5.68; 6.43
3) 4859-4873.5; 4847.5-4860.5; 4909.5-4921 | -1.0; 6.33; 6.79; 6.58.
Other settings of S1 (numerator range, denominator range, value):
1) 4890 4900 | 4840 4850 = 0.80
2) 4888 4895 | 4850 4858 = 0.91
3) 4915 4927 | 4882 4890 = 1.07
